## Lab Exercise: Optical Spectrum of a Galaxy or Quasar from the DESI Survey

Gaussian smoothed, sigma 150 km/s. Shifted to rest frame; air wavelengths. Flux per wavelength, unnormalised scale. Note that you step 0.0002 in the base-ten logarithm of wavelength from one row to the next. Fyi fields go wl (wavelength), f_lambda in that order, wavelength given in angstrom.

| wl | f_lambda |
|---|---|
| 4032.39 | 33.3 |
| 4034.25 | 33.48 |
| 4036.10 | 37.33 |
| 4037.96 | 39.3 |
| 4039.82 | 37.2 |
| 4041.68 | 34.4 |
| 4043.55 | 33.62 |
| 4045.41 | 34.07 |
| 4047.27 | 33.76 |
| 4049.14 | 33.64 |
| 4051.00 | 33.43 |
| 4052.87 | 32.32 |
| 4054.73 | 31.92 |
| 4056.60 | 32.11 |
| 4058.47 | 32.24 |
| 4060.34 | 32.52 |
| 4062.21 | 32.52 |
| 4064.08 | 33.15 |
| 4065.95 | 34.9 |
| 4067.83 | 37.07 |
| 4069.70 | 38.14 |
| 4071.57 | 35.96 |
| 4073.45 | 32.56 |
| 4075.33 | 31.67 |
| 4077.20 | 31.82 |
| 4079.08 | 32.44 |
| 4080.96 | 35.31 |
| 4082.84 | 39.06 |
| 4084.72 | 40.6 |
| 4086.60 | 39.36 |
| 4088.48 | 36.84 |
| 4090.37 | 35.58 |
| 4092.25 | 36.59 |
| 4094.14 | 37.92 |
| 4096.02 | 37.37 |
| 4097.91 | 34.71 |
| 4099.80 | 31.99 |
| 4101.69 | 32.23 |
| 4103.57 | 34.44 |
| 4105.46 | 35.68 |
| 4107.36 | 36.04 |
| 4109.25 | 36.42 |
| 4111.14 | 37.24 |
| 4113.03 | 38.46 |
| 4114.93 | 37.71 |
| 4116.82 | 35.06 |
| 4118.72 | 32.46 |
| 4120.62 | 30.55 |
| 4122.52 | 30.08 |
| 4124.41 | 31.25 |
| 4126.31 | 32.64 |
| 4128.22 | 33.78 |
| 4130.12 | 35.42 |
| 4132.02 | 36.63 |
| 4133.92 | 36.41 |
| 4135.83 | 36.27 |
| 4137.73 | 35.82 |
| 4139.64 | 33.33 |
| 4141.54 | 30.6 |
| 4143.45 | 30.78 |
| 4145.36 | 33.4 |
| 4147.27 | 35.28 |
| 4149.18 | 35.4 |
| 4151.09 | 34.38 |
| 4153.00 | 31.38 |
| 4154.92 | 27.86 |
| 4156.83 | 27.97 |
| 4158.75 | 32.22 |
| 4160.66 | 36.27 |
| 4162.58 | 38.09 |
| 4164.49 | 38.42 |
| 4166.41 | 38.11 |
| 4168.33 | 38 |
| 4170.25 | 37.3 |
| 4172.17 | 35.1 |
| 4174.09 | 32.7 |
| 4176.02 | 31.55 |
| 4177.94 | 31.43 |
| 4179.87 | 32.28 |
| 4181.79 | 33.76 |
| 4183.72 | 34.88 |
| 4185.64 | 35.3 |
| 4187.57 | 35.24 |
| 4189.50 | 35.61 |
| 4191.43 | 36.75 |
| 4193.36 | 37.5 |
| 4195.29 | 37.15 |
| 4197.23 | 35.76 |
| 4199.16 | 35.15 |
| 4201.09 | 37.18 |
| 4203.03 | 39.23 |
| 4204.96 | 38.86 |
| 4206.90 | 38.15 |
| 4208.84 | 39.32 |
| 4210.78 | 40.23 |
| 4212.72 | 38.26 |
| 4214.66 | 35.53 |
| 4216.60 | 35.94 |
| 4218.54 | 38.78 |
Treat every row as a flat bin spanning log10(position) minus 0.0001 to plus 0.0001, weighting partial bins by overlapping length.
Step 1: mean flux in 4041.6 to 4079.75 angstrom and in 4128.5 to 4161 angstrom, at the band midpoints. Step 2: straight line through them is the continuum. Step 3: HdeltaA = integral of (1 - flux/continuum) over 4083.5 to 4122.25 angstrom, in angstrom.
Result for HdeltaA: -2.7 angstrom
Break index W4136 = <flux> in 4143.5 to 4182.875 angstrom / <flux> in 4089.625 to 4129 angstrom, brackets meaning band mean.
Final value 0.98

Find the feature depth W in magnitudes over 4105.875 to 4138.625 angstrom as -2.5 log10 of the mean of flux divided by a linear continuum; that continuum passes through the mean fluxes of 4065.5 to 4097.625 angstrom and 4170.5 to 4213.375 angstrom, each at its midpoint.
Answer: 0.036 mag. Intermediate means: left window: 36.1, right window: 36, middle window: 34.8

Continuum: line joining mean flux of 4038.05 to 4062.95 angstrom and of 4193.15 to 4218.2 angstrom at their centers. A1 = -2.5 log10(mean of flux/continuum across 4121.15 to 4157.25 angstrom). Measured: 0.086 mag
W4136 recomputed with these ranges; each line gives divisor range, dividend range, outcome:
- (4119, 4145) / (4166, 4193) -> 1.05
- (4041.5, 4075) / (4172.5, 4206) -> 1.05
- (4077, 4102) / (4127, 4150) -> 0.95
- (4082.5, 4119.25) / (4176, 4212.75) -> 1.00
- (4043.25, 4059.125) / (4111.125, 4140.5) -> 1.04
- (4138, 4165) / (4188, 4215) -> 1.13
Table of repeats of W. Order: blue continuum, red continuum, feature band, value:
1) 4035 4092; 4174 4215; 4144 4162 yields 0.09 mag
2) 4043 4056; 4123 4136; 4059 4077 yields -0.02 mag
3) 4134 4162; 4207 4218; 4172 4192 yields 0.05 mag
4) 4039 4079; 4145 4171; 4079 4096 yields -0.10 mag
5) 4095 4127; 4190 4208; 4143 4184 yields 0.07 mag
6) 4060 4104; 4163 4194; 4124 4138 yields 0.01 mag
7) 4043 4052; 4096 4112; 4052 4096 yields -0.02 mag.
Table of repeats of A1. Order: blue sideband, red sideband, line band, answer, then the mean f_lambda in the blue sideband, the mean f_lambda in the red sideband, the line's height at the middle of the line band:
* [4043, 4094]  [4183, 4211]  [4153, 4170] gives 0.06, 34.6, 37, 36.4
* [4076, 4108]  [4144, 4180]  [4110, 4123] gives 0.01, 35.7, 34.1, 35.1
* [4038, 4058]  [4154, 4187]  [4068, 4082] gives -0.01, 33.9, 34.2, 33.9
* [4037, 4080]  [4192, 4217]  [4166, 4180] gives 0.07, 33.9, 37.6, 36.8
